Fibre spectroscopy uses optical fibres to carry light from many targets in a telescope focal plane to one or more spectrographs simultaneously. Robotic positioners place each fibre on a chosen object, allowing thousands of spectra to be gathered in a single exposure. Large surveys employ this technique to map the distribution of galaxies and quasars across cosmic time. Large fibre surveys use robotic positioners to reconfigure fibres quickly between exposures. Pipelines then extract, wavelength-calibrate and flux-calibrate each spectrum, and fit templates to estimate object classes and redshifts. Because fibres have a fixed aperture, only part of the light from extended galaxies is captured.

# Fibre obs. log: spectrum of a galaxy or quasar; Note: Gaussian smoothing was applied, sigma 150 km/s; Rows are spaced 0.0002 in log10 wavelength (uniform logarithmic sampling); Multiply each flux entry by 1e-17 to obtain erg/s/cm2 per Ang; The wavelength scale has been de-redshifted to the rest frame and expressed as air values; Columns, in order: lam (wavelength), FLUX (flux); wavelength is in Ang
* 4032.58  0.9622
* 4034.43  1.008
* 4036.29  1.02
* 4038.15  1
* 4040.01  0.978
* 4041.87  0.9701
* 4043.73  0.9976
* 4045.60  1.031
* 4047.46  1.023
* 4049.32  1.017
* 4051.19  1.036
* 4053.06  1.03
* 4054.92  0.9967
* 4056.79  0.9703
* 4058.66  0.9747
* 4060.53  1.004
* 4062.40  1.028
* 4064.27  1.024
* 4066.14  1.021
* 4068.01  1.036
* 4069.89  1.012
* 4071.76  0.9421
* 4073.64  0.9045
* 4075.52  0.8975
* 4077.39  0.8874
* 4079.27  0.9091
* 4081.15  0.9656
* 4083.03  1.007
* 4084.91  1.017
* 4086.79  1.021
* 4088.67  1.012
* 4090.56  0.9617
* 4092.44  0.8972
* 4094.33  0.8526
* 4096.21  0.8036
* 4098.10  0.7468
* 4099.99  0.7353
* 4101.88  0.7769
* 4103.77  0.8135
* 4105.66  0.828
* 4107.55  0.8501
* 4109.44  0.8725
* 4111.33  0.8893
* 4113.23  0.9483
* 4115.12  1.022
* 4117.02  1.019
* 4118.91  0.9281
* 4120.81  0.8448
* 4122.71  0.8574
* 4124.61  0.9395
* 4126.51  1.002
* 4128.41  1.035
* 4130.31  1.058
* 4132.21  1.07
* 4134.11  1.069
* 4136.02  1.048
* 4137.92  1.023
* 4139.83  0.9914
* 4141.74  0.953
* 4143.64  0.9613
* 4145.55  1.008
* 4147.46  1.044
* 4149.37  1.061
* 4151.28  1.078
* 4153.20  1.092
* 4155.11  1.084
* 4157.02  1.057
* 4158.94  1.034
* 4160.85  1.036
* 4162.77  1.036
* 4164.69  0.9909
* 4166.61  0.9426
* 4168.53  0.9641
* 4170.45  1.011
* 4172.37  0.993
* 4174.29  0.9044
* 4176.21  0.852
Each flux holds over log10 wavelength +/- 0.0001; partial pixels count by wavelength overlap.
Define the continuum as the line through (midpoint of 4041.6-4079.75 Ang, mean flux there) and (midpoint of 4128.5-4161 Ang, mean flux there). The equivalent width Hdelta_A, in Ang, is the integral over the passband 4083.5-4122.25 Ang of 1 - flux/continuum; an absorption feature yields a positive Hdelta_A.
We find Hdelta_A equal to 4.6 Ang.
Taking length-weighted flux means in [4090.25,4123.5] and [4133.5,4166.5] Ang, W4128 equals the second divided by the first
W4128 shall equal 1.2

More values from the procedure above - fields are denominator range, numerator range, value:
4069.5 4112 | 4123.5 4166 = 1.15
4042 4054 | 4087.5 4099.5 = 0.86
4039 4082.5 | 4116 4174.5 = 1.02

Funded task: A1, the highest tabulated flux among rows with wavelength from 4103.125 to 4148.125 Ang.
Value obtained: 1.07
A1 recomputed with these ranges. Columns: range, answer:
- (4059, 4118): 1.036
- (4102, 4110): 0.8725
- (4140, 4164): 1.092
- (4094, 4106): 0.8526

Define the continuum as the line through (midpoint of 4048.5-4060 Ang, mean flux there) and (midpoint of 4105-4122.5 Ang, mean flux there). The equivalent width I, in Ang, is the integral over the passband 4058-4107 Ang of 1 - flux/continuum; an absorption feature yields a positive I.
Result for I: 1.81 Ang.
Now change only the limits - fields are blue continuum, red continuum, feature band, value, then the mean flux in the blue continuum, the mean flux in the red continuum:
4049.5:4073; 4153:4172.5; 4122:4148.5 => 0.27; 1.01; 1.02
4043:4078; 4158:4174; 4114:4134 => 0.28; 0.992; 0.997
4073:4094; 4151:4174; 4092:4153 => 2.82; 0.95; 1.02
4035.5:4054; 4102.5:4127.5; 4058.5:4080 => 0.10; 1.01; 0.907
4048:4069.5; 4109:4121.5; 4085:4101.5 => 1.44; 1.01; 0.936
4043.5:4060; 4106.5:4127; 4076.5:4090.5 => -0.11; 1.01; 0.923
